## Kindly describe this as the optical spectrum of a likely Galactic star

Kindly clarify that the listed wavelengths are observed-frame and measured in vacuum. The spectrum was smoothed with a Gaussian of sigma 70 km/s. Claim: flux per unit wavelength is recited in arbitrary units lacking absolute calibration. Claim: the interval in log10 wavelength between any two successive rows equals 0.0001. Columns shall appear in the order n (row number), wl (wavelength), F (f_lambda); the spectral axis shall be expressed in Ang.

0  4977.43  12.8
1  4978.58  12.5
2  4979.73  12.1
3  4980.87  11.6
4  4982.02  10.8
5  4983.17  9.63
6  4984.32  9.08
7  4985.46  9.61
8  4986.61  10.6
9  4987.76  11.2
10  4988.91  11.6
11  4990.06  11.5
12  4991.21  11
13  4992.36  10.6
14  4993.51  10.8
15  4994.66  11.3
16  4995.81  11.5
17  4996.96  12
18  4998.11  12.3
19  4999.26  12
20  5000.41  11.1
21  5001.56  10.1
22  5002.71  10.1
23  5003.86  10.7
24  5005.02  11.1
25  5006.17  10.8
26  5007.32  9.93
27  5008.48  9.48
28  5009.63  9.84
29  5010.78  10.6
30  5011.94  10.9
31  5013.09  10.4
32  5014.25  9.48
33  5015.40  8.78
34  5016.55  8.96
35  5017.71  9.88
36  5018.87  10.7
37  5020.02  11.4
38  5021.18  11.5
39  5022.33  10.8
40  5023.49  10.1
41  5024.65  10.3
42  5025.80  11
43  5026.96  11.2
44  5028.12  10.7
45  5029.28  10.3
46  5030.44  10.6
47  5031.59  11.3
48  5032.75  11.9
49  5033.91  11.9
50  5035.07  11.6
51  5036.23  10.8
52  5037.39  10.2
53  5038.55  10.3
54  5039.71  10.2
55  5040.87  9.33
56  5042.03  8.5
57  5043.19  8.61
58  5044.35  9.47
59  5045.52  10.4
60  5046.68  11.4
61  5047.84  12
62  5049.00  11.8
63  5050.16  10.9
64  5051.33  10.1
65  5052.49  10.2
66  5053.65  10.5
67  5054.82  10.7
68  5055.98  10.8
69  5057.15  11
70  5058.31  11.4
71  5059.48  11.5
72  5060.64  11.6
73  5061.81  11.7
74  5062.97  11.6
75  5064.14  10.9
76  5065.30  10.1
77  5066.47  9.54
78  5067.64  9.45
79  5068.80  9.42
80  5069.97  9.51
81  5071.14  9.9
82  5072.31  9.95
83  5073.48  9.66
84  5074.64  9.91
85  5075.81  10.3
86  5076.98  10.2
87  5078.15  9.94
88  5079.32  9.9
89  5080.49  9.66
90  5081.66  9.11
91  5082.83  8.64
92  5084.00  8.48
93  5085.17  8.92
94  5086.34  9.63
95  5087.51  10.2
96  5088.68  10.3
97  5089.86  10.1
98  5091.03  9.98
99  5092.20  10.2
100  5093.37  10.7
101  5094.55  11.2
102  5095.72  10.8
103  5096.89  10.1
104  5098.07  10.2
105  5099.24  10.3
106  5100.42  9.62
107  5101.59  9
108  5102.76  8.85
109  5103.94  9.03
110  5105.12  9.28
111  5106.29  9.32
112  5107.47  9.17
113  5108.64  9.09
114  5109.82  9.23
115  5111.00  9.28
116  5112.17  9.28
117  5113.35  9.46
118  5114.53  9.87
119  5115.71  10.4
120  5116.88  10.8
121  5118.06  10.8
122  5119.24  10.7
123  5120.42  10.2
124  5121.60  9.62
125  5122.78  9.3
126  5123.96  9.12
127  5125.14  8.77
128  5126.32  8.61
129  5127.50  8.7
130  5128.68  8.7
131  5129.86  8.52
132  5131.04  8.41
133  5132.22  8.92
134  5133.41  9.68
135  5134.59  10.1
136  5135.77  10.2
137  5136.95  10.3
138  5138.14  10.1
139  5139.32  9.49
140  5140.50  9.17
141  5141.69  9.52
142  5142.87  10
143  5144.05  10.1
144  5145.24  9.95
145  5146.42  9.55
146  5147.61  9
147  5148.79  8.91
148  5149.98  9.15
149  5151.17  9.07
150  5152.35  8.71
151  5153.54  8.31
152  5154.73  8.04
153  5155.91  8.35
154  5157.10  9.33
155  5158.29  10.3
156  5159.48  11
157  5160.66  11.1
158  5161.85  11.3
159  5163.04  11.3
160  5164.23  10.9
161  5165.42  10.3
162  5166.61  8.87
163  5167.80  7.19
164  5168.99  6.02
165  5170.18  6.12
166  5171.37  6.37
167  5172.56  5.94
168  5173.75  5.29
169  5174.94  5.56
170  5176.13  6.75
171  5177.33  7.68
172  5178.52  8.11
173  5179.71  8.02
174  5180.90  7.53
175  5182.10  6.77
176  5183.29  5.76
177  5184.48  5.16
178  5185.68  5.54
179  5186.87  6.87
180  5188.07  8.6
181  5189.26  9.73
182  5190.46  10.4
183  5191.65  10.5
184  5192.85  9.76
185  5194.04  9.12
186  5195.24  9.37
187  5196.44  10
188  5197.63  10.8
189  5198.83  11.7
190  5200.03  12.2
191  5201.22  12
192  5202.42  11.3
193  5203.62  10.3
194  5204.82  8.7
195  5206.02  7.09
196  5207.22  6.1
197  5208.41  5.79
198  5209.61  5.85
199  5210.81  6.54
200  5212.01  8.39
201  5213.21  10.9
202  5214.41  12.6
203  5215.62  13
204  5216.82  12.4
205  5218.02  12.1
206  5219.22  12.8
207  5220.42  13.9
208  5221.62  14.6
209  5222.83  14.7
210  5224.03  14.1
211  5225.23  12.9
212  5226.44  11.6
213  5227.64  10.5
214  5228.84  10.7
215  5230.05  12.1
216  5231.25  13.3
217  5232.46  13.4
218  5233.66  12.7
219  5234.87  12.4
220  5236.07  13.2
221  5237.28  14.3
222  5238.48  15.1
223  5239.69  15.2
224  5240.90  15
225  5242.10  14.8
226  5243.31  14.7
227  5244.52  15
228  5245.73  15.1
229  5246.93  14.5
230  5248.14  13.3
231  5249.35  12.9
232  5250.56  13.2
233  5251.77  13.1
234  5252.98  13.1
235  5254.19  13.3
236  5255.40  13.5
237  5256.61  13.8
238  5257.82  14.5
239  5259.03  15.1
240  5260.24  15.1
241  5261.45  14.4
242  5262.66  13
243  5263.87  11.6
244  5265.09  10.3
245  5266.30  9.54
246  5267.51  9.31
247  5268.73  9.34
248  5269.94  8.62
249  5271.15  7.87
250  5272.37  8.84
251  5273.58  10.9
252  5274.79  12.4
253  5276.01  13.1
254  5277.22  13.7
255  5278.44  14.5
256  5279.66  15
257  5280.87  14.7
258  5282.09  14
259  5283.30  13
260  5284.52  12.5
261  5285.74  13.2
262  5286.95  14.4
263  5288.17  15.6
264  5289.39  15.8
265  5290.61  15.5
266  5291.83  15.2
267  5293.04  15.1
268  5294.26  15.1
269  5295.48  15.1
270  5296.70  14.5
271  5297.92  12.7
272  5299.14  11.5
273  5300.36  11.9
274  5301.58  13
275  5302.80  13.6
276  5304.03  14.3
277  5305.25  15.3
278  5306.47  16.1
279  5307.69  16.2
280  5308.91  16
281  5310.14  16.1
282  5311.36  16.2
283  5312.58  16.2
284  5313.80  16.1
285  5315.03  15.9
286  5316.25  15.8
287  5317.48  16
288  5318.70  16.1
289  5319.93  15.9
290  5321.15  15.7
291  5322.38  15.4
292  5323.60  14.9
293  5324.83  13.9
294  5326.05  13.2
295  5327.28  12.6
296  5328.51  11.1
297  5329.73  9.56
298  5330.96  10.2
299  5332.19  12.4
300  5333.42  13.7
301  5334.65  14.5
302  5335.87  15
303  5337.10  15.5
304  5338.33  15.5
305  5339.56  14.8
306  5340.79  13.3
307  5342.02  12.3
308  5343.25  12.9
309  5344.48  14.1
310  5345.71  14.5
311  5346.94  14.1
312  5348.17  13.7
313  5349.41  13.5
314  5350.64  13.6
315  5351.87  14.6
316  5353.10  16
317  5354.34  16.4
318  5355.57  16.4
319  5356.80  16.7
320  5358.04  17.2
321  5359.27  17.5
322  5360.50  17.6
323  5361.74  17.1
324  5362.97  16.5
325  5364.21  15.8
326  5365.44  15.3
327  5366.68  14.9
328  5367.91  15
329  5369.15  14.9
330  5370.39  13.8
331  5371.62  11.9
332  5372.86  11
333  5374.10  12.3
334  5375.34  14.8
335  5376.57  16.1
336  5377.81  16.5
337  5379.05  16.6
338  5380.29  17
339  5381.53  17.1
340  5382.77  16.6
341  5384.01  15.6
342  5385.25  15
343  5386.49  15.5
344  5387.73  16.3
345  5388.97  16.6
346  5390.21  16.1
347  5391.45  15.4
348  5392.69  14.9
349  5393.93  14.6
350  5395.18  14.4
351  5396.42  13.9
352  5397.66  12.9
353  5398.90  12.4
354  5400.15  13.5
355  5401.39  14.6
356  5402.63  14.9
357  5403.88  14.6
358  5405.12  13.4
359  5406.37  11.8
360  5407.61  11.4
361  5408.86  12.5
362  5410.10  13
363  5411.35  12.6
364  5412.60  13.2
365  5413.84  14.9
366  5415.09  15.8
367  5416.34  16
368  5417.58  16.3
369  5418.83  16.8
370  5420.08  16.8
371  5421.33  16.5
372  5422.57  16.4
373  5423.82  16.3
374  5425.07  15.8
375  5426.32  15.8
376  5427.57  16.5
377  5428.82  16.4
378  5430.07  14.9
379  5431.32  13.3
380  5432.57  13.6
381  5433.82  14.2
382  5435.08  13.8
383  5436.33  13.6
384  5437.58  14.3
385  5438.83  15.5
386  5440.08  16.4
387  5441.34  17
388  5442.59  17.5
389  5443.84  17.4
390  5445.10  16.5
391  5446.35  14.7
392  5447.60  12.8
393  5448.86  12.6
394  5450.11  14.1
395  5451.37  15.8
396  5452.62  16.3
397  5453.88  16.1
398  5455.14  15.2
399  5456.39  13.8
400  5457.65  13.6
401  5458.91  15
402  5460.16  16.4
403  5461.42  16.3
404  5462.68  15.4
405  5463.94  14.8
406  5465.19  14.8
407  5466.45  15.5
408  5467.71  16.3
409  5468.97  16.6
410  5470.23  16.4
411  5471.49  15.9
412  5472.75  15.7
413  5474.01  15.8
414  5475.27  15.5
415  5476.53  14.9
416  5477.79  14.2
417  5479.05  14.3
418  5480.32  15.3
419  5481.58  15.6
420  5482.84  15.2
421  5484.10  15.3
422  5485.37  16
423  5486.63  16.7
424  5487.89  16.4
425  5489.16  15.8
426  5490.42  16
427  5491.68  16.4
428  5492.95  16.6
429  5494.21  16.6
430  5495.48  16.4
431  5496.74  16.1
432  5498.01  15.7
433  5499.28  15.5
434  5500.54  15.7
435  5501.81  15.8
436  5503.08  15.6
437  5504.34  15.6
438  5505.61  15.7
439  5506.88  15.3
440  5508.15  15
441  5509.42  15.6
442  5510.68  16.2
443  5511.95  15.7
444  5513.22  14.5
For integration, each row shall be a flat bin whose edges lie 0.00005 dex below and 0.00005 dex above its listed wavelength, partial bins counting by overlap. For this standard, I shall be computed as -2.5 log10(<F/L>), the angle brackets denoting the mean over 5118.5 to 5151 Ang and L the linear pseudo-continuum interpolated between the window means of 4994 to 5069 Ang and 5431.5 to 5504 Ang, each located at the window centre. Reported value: 0.24 mag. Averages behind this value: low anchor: 10.6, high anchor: 15.5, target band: 9.44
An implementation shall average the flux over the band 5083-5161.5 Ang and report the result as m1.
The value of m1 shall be 9.58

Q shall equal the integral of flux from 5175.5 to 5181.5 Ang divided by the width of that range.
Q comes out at 7.6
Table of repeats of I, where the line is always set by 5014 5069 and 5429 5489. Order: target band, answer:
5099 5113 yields 0.22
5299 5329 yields -0.09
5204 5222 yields 0.24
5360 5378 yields -0.04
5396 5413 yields 0.12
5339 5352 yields 0.02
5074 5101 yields 0.12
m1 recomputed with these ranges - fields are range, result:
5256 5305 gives 13.1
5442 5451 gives 15.1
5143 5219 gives 8.91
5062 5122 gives 9.85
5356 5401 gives 15.3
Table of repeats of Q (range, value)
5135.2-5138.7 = 10.2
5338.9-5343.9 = 13.3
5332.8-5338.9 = 14.8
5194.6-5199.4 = 10.4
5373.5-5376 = 13.6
